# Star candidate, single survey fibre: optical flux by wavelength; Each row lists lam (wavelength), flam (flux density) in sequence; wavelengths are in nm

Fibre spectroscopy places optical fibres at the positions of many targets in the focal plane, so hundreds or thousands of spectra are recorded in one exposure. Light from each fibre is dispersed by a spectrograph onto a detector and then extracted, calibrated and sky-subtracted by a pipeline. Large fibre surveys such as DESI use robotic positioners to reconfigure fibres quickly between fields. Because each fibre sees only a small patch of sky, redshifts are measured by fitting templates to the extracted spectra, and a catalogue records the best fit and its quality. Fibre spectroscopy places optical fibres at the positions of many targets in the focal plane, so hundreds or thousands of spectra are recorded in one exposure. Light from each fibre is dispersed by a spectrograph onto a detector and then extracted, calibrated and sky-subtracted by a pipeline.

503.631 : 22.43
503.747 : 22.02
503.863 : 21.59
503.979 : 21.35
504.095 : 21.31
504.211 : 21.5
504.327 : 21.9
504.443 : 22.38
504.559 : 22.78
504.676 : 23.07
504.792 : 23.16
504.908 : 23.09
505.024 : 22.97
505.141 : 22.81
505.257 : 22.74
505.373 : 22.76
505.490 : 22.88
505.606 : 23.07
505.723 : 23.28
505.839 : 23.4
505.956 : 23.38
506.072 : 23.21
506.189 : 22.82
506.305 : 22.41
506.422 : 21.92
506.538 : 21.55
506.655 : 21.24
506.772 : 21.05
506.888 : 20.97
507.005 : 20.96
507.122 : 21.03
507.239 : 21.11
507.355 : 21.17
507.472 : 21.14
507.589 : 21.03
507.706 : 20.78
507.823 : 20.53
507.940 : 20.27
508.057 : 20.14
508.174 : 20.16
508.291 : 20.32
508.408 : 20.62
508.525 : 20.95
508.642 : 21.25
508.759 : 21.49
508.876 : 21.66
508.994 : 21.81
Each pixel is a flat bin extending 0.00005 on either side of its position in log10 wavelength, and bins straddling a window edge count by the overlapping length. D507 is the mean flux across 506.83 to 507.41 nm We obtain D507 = 21.1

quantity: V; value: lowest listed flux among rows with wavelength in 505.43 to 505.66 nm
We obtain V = 22.88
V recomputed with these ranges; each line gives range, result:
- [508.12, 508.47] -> 20.16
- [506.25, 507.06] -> 20.96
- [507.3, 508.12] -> 20.14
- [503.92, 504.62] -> 21.31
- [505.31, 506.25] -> 22.76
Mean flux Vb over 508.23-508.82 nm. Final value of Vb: 20.9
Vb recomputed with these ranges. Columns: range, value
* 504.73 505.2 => 23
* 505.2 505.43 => 22.8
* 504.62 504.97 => 23.2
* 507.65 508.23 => 20.4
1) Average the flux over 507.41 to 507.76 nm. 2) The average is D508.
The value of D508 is 21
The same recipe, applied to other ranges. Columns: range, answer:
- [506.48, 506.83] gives 21.3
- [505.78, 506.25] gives 23.2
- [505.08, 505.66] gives 22.8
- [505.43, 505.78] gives 23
